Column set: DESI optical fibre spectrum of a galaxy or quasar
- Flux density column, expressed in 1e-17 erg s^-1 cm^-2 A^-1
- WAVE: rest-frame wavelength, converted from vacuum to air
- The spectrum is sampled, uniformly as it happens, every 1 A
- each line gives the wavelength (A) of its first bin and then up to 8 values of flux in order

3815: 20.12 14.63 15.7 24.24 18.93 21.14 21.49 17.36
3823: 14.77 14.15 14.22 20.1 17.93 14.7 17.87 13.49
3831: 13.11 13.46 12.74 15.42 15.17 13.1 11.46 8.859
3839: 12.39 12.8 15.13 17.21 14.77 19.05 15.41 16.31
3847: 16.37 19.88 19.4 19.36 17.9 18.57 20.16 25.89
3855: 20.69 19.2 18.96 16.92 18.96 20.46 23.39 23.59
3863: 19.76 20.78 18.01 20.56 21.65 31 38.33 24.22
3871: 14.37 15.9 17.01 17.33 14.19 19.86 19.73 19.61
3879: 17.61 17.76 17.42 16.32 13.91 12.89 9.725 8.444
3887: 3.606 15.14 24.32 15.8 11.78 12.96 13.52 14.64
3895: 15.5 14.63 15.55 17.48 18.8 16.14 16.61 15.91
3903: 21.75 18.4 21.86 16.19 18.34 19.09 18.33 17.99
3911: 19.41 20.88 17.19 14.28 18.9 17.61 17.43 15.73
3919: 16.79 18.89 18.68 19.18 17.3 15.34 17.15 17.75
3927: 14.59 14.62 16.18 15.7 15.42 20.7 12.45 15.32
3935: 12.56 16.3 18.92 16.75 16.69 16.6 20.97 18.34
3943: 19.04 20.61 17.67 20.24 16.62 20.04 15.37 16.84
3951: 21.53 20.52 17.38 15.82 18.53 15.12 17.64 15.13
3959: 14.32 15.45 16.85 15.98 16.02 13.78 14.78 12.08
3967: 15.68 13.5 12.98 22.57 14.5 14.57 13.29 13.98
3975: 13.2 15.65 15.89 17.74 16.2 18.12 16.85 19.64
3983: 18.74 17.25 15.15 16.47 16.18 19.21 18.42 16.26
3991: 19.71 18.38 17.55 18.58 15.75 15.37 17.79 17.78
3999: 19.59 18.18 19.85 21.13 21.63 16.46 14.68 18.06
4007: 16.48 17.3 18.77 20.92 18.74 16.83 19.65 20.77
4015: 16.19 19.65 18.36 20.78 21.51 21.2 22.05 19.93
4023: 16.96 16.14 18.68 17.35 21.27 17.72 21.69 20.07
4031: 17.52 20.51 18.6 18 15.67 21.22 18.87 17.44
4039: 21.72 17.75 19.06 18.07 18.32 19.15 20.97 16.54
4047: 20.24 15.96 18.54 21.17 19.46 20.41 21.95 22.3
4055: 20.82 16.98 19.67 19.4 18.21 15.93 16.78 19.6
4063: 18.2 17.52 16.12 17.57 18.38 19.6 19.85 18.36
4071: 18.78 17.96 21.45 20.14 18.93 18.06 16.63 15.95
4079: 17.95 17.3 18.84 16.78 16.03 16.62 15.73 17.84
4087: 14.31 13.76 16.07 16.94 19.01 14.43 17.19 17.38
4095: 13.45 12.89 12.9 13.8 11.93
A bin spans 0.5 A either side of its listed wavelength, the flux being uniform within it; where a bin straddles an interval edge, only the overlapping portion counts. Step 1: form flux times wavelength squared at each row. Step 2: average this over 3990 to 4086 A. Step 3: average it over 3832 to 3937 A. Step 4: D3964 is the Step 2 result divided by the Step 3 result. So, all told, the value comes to 1.2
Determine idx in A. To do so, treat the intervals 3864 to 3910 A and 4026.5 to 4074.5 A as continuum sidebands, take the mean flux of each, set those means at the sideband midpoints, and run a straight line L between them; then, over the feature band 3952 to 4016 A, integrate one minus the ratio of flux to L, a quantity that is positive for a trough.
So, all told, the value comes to 4.8 A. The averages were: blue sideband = 17.4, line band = 17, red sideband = 19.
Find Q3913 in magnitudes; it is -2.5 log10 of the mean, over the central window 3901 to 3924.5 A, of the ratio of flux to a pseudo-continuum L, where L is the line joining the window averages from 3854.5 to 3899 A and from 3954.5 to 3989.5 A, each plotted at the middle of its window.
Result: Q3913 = -0.05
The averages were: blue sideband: 17.8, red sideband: 16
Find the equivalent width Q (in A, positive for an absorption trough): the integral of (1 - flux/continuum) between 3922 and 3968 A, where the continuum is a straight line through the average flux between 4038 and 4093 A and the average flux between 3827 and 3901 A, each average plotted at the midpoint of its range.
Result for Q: 2.2 A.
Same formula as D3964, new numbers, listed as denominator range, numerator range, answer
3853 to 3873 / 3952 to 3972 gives 0.77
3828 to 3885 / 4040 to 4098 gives 1.11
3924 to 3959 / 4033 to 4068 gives 1.16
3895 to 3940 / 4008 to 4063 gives 1.18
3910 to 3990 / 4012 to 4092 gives 1.16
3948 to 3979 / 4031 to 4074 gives 1.24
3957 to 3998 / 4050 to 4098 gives 1.14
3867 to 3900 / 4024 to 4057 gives 1.23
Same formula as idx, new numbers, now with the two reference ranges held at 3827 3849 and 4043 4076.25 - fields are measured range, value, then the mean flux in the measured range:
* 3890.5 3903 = 0.32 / 15.6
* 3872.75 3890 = 0.11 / 15.6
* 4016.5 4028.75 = -0.75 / 19.4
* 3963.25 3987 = 2.21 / 15.8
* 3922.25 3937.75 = 0.45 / 16.1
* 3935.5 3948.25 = -1.18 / 18.3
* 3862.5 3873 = -4.61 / 22.2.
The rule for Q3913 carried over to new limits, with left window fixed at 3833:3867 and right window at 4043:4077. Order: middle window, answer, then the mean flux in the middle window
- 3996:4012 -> 0.014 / 18.3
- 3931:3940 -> 0.128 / 16.2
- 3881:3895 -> 0.306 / 13.5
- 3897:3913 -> -0.018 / 18.3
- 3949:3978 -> 0.159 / 15.9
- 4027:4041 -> -0.018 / 19.1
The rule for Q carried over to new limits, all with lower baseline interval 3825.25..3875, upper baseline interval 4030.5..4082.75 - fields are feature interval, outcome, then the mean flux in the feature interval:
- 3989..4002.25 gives 0.3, 18.1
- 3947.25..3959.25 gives 0.6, 17.4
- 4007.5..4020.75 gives -0.6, 19.3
